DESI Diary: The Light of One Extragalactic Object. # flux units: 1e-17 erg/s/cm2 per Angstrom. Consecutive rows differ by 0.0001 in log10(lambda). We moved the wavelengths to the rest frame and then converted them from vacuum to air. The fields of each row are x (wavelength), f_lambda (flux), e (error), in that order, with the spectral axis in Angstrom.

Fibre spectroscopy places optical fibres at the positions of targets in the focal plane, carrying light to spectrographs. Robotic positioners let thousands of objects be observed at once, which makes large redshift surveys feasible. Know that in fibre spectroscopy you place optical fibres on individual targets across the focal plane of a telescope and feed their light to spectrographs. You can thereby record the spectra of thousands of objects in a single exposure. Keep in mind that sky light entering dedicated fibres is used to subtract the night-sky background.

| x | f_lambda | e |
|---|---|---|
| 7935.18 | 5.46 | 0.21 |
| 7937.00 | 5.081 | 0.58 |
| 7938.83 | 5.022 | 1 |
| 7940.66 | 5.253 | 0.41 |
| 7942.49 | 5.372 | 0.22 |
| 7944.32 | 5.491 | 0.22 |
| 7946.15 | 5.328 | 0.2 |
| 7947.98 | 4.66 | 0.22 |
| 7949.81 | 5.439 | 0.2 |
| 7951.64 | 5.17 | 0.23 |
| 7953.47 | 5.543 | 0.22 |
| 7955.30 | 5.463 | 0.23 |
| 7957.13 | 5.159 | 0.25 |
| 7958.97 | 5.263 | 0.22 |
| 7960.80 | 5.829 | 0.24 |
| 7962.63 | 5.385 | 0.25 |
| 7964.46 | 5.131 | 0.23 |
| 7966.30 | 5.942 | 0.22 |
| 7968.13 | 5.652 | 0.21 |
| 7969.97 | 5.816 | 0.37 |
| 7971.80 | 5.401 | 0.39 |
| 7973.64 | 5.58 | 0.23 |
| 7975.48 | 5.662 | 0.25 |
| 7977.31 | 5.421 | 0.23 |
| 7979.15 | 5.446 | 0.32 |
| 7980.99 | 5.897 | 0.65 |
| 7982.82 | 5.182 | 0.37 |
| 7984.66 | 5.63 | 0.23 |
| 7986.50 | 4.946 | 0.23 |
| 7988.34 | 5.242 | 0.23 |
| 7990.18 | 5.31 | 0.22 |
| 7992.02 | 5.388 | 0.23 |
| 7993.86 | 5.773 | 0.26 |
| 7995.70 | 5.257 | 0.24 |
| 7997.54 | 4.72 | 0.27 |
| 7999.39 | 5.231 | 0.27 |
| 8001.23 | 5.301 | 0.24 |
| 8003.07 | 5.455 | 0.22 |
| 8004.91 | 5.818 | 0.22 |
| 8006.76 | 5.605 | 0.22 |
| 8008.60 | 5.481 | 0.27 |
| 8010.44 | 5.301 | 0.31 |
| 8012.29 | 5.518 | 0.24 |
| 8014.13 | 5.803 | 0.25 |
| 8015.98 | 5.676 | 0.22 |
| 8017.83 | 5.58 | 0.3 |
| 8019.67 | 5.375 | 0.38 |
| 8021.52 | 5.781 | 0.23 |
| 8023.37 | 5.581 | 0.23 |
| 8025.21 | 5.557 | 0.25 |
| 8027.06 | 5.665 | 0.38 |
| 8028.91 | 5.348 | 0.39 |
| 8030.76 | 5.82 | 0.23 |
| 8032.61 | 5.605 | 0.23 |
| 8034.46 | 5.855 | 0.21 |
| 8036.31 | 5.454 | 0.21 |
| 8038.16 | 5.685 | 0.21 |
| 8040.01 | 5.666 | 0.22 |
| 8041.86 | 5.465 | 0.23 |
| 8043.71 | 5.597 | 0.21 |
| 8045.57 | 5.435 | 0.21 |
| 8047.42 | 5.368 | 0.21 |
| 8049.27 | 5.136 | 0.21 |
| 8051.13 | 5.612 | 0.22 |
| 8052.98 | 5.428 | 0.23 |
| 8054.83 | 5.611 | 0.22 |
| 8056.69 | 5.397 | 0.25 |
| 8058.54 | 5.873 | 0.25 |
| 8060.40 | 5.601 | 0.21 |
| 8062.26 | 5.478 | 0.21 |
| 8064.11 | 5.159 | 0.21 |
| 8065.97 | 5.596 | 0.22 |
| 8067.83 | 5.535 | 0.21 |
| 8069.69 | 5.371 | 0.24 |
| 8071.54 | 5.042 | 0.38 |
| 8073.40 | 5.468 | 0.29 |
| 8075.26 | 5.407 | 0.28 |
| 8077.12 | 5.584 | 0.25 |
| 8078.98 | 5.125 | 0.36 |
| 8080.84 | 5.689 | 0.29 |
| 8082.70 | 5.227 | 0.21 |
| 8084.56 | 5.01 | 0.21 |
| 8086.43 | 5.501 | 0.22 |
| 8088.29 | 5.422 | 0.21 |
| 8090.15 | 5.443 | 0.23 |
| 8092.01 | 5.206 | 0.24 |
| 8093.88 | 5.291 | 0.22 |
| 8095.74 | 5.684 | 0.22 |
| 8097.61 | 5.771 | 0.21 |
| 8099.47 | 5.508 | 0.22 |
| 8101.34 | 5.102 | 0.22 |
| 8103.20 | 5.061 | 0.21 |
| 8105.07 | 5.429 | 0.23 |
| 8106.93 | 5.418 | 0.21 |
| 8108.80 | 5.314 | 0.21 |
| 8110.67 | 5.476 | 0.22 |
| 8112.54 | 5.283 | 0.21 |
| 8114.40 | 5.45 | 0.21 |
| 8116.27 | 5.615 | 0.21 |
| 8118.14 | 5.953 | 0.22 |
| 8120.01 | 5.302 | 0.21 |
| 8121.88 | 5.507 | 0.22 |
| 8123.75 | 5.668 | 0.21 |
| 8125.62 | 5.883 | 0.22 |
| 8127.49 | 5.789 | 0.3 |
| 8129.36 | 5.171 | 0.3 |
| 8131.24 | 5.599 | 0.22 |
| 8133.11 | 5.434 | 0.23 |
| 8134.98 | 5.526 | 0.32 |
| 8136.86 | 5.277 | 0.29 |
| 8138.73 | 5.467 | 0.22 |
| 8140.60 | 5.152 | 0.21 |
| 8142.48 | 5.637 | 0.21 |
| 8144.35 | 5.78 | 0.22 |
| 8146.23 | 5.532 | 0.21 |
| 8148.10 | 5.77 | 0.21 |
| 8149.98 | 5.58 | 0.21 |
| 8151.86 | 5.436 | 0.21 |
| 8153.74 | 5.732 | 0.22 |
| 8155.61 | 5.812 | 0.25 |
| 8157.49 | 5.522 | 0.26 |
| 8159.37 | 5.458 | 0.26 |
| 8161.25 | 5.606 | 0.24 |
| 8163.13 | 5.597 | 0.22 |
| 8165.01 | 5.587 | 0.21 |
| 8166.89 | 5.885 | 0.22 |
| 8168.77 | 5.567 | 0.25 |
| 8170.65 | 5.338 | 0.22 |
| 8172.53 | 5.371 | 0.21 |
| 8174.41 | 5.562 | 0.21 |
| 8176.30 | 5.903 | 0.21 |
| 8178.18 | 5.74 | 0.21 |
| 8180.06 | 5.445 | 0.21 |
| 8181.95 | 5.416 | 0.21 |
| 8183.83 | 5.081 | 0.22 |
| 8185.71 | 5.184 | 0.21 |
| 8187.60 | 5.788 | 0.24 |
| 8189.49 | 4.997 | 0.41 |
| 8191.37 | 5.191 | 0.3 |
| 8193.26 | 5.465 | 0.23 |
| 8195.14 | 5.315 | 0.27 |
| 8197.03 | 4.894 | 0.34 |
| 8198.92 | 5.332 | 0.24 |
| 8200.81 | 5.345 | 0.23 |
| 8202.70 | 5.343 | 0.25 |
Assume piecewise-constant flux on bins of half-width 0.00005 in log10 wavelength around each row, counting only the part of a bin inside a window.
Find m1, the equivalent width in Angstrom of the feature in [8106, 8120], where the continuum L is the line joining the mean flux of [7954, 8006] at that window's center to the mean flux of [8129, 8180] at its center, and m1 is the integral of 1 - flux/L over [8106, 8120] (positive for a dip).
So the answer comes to 0.11 Angstrom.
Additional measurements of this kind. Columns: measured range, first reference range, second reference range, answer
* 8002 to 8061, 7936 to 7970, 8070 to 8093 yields -2.4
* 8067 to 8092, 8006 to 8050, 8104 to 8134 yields 0.8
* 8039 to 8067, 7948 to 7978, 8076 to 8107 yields -0.5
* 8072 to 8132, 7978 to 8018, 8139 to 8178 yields 1.0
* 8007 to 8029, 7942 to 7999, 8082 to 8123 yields -0.7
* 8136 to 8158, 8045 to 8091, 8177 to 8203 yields -0.8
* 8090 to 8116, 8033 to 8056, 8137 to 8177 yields 0.8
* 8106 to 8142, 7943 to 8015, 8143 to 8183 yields 0.5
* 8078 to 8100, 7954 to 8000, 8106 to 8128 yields 0.5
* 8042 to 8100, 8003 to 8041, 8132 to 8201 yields 1.3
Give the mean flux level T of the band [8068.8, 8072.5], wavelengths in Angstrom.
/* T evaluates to 5.22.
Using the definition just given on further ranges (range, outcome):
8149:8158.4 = 5.62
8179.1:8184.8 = 5.32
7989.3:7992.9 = 5.35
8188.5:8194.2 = 5.22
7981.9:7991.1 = 5.26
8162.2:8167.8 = 5.69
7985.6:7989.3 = 5.1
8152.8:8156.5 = 5.78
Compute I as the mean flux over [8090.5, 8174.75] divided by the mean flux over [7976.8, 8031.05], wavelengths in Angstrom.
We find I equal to 1.01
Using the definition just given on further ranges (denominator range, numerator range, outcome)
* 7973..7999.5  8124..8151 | 1.03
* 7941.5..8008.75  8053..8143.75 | 1.01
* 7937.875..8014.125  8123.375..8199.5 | 1.02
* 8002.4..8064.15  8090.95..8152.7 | 0.99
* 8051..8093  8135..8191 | 1.02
